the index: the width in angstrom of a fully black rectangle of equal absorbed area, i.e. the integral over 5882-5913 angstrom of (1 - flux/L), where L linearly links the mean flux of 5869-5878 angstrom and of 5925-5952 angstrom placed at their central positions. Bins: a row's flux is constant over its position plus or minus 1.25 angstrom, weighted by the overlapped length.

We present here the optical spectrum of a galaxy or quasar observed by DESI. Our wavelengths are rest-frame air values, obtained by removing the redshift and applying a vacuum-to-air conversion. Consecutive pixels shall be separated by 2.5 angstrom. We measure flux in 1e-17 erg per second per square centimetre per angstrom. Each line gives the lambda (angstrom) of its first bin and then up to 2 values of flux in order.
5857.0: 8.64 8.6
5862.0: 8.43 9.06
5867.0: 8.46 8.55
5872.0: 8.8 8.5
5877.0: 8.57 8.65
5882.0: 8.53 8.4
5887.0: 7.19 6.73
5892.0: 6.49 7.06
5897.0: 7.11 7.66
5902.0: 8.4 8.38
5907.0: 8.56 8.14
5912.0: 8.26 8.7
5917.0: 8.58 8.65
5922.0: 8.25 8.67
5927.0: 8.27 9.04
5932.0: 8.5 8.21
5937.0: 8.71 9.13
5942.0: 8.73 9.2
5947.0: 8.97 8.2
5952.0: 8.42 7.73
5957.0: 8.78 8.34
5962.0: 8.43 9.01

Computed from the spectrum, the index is 3.3 angstrom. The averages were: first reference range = 8.61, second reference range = 8.68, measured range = 7.73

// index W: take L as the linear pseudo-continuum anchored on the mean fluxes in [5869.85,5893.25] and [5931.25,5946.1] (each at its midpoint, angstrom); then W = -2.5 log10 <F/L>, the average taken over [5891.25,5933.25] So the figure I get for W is 0.03 mag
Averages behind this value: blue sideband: 8.01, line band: 8.18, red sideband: 8.76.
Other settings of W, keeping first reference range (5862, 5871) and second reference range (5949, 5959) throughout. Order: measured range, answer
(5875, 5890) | 0.06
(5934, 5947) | -0.06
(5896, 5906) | 0.08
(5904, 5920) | 0.00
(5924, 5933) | -0.03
